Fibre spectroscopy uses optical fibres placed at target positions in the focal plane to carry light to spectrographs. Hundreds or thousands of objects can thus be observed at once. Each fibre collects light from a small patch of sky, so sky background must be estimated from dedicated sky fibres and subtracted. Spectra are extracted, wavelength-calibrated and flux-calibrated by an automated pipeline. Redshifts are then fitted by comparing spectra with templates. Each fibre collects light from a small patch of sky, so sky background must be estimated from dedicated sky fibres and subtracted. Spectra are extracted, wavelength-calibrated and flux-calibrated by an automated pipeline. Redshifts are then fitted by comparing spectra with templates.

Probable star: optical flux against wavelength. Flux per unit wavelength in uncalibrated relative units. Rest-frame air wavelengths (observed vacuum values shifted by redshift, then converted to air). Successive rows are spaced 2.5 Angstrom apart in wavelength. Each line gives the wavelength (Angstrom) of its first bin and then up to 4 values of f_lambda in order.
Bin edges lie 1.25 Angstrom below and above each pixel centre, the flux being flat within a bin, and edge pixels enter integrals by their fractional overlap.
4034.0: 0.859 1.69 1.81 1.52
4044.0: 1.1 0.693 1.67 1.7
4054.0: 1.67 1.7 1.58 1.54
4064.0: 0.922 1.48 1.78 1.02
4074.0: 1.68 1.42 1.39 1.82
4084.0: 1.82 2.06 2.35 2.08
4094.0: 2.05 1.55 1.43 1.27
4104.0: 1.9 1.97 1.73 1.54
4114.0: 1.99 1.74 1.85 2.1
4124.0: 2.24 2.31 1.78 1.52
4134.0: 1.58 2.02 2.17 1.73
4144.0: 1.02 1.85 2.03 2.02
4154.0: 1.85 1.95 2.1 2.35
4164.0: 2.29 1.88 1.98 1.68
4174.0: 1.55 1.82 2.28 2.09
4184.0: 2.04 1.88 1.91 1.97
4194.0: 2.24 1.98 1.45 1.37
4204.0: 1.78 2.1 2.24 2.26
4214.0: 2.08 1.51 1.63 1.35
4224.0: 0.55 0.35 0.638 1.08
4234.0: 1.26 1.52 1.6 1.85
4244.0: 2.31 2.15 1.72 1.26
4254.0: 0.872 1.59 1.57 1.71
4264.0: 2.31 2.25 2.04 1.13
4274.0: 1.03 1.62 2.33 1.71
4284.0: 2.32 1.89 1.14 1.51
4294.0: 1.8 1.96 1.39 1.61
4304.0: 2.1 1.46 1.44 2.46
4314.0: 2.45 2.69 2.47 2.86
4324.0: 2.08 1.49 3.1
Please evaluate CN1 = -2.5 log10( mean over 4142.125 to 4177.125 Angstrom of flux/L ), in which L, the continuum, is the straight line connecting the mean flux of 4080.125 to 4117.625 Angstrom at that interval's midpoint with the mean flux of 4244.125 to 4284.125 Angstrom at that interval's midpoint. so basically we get -0.06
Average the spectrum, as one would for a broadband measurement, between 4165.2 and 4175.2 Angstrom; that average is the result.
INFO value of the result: 1.78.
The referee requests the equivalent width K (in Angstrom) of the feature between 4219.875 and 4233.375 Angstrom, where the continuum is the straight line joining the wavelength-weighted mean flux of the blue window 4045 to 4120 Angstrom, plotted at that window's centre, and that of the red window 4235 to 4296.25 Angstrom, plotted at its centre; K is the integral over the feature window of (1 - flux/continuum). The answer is 6.86 Angstrom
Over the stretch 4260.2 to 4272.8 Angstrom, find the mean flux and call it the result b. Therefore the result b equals 1.88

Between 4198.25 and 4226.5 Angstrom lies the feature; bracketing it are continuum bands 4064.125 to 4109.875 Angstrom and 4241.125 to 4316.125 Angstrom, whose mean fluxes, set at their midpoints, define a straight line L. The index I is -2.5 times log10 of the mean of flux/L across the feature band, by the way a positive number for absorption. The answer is 0.09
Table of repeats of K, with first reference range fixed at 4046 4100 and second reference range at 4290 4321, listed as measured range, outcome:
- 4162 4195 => -3.72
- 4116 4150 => -2.88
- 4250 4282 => 4.33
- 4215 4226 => 3.71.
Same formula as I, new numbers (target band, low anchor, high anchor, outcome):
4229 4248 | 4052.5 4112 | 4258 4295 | 0.08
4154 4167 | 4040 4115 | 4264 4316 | -0.24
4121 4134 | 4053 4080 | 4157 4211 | -0.13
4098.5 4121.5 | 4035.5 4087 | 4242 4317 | -0.11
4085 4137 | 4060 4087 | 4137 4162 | -0.09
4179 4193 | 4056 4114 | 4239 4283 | -0.18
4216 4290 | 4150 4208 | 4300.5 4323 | 0.32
